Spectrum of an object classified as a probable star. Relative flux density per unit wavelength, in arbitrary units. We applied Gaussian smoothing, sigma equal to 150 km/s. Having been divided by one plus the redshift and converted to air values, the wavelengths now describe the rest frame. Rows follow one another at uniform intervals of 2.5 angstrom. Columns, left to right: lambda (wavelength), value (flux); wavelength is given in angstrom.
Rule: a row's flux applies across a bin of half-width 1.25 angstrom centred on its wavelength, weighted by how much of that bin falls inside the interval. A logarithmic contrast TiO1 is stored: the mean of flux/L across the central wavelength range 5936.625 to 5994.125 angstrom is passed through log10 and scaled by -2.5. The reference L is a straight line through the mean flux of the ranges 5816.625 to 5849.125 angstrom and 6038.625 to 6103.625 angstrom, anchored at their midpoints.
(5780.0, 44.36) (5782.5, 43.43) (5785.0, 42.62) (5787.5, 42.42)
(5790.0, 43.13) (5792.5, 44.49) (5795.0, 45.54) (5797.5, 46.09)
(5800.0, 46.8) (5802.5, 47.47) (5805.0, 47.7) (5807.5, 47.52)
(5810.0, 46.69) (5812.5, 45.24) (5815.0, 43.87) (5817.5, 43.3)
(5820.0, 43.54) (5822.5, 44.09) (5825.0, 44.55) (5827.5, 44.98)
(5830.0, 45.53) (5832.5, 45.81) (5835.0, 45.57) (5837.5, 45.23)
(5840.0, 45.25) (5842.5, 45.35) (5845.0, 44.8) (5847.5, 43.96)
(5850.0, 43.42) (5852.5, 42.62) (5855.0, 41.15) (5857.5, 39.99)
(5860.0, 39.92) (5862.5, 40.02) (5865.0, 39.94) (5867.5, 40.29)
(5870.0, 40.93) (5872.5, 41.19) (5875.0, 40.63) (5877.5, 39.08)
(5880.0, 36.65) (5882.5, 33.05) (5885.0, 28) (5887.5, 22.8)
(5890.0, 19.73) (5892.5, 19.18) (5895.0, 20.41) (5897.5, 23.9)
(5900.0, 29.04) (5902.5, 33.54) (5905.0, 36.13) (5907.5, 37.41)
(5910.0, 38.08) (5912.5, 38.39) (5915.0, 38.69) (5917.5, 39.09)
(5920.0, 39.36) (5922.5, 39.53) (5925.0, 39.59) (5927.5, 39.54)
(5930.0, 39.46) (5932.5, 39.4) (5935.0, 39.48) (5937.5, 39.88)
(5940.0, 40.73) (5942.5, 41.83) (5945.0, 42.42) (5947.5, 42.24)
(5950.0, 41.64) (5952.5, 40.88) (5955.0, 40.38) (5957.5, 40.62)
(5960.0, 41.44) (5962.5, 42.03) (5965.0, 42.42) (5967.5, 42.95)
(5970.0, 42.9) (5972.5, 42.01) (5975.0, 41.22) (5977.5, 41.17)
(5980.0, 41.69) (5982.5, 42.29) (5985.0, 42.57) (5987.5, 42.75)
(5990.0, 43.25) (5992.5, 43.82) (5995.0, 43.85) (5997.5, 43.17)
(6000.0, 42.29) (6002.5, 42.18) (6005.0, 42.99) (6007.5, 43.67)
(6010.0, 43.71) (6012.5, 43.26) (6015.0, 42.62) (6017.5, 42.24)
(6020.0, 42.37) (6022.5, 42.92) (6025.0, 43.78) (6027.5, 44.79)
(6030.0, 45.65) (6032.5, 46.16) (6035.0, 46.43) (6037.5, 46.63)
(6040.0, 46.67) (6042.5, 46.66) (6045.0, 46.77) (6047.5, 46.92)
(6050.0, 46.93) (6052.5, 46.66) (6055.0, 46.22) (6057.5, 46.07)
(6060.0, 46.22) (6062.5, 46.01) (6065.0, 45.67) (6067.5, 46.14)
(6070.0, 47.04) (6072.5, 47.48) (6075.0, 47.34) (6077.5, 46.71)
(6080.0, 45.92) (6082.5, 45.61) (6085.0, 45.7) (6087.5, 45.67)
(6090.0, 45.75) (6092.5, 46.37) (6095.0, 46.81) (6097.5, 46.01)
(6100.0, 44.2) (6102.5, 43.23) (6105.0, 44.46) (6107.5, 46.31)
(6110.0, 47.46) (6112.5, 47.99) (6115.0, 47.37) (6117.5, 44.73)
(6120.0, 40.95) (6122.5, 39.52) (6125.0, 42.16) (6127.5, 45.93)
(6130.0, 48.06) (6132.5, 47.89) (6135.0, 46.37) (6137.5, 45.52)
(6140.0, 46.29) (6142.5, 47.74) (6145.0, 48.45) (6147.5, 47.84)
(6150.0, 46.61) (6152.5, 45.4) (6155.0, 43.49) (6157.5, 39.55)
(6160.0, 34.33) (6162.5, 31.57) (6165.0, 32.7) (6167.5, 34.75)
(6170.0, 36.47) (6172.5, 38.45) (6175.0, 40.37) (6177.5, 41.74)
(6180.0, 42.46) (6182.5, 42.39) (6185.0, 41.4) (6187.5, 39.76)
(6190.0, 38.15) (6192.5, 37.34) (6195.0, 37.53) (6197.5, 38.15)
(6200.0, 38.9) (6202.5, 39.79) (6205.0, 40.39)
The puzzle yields 0.09 mag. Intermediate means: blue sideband 44.8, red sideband 46.2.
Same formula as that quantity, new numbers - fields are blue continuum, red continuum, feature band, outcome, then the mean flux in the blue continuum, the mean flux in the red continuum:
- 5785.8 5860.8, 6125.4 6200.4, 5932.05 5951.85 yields 0.06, 44.6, 41.6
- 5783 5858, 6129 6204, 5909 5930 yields 0.12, 44.7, 41.3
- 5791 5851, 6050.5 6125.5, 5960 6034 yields 0.06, 45.3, 45.6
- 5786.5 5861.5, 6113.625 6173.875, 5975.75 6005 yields 0.02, 44.5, 42.6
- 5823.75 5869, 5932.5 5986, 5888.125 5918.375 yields 0.34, 43.2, 41.5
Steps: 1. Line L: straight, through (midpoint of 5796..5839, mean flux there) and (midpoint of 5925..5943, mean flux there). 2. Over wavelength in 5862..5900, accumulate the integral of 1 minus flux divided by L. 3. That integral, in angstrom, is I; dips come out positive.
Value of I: 9.3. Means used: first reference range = 45.5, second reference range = 39.9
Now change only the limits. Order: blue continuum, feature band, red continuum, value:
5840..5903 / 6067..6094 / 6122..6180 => -3.8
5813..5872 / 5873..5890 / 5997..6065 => 4.2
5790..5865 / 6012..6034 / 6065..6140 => 0.7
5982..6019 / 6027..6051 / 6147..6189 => -2.4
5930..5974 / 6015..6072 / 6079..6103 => -1.9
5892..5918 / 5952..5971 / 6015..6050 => -1.8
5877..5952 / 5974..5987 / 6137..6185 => -1.7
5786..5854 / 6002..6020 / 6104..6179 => 0.4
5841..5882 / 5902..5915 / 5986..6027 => 1.5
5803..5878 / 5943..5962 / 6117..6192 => 0.7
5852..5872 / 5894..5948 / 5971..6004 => 5.6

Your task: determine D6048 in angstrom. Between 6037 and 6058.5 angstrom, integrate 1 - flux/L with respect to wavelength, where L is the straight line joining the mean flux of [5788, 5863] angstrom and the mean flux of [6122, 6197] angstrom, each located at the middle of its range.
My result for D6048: -2.0 angstrom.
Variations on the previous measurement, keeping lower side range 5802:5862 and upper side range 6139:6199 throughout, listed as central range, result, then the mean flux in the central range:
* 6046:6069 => -2.5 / 46.3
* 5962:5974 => 0.1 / 42.5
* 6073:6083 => -1.2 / 46.5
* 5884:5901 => 8.0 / 23.1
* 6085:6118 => -3.7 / 45.9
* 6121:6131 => -0.7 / 43.7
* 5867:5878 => 0.9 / 40.5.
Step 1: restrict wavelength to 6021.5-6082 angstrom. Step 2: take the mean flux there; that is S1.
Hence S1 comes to 46.2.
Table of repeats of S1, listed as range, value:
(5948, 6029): 42.5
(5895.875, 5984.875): 39.4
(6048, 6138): 45.8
